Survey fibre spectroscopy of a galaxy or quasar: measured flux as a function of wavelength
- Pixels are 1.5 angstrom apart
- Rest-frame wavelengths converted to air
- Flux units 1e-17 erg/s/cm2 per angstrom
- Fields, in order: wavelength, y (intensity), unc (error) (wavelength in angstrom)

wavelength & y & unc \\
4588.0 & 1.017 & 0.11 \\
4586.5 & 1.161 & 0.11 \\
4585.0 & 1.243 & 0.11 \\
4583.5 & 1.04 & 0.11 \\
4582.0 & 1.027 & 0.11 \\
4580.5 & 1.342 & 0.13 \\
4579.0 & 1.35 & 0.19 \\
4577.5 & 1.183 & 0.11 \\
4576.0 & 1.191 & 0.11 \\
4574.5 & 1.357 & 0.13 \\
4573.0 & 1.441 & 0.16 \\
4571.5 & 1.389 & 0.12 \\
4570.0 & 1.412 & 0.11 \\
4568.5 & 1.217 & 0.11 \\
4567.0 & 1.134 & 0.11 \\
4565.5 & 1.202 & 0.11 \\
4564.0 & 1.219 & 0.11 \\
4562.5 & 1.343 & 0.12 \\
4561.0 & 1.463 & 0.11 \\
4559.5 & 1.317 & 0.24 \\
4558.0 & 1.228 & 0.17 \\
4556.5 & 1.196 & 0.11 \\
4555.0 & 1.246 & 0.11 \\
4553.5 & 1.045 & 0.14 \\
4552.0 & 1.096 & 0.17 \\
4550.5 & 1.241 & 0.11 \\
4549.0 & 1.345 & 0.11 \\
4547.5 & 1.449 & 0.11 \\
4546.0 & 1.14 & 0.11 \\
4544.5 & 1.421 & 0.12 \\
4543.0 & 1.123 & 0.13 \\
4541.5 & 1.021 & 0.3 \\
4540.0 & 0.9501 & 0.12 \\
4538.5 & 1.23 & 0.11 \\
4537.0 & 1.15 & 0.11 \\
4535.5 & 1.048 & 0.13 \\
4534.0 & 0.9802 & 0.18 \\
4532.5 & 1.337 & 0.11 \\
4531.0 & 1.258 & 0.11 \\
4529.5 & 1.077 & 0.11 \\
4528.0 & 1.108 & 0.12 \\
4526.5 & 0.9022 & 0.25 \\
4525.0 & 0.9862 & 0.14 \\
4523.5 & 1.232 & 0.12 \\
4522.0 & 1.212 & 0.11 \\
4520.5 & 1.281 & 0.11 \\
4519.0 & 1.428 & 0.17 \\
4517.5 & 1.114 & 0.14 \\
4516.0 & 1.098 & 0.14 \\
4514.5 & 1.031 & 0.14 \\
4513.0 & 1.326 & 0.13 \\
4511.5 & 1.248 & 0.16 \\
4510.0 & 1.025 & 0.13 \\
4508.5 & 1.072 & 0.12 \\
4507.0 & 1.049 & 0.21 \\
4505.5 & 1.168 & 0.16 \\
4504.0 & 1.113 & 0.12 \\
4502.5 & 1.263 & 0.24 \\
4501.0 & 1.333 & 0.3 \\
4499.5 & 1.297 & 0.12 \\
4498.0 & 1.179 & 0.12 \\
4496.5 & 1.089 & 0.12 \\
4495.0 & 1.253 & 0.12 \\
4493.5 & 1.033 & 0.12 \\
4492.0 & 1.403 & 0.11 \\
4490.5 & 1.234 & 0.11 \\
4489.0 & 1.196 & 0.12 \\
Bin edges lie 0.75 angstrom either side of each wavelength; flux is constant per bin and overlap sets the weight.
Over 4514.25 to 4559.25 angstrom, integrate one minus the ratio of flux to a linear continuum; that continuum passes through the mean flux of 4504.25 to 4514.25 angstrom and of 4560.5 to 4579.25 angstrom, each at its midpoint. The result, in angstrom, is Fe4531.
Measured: 1.6 angstrom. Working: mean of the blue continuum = 1.14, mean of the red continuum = 1.3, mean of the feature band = 1.17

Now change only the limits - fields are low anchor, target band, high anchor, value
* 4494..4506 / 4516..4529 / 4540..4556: 0.6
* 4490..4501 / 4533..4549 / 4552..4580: 1.1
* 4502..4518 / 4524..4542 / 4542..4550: 2.1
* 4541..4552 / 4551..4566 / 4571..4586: 0.1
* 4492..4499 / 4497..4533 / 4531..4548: 0.0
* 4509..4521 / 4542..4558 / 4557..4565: 0.6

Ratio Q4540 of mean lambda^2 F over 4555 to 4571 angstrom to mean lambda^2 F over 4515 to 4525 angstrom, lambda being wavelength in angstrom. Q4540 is 1.1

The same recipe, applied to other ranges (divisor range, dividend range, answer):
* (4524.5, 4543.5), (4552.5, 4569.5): 1.15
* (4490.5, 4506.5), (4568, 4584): 1.09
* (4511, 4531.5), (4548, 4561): 1.08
